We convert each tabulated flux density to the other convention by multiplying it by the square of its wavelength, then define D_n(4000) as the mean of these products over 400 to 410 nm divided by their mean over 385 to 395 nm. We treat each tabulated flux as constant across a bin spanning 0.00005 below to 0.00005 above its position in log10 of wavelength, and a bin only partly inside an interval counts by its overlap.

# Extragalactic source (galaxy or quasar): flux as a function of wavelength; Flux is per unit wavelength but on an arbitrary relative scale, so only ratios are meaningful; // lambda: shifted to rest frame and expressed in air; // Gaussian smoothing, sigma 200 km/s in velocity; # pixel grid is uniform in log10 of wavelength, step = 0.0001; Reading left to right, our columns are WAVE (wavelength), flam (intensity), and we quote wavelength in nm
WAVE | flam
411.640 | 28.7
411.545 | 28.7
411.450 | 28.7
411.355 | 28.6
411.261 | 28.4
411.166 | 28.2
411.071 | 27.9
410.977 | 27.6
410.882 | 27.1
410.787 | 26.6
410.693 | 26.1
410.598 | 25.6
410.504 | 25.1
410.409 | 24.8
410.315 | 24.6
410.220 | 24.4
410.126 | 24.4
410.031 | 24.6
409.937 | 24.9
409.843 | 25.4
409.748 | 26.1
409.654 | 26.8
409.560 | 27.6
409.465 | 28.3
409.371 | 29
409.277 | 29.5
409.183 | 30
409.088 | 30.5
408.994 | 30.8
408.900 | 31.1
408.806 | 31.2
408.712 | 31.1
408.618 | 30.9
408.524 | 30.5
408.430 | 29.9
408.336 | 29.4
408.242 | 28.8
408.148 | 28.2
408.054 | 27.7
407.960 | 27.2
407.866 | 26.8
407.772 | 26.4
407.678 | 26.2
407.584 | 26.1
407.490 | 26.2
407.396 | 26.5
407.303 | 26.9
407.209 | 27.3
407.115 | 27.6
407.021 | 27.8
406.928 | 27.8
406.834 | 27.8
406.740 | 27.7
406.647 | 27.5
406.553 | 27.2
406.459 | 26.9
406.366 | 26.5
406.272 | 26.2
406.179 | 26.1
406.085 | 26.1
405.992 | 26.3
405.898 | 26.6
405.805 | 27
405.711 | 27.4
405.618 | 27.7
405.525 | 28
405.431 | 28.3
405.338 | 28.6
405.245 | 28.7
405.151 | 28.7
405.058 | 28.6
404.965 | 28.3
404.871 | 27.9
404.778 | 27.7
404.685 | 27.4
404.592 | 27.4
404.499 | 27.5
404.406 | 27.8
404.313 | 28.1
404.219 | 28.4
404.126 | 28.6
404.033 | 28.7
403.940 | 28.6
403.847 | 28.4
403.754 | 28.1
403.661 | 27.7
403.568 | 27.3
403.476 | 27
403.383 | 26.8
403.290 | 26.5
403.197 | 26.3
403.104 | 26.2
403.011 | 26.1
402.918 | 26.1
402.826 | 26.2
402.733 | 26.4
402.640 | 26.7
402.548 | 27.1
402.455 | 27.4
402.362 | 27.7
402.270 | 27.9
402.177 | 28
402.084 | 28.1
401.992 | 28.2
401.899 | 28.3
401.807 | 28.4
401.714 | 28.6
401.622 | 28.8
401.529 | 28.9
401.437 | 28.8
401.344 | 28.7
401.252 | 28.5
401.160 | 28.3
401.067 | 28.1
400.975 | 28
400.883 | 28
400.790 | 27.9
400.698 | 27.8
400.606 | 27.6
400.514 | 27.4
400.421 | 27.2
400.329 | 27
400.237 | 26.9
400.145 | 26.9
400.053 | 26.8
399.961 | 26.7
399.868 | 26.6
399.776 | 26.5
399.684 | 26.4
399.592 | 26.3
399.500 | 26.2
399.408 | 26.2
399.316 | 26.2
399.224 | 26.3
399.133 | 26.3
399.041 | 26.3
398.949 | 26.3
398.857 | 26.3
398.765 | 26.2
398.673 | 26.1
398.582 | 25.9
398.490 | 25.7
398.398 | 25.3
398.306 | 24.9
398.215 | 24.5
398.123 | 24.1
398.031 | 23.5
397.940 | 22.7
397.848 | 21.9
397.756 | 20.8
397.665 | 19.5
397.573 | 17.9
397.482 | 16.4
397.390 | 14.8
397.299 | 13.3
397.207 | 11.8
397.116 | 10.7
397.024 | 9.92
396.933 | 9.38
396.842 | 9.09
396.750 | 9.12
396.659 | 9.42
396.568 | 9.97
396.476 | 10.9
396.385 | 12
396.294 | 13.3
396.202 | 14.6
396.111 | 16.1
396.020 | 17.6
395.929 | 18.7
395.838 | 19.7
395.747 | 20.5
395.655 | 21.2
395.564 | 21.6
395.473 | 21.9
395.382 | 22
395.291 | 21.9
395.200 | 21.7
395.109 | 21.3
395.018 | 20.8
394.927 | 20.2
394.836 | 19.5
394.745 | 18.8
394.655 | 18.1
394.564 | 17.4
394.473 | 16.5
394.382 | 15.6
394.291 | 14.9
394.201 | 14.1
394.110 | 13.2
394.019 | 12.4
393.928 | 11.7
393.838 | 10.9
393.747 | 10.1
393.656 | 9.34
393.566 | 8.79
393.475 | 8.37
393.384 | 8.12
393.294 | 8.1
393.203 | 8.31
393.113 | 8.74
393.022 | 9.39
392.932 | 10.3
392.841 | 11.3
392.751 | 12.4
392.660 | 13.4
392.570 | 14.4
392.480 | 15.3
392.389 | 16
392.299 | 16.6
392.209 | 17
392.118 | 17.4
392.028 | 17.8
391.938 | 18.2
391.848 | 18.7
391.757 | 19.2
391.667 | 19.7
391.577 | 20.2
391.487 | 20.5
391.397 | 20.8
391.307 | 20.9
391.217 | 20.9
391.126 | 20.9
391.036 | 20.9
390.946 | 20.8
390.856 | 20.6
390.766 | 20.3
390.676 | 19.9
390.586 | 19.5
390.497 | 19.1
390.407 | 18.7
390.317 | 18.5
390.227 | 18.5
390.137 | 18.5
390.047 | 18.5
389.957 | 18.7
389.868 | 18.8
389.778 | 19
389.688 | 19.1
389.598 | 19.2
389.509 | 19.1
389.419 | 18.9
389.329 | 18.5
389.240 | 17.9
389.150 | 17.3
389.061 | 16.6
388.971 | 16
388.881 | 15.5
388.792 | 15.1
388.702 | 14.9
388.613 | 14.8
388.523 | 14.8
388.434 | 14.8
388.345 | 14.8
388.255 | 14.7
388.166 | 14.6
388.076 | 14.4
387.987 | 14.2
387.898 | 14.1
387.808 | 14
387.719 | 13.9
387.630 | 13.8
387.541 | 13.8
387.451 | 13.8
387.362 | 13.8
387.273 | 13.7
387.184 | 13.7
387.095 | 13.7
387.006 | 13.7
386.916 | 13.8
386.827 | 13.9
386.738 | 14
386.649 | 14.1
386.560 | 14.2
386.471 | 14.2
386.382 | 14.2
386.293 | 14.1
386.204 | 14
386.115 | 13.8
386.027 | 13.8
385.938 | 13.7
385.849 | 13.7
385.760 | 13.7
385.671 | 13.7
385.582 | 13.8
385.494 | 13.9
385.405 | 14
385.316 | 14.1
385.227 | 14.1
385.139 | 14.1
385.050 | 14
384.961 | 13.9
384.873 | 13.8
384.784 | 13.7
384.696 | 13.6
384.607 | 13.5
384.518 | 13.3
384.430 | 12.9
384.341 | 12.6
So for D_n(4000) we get 1.9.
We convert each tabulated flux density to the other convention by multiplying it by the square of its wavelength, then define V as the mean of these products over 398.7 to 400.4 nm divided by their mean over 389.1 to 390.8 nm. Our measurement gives 1.48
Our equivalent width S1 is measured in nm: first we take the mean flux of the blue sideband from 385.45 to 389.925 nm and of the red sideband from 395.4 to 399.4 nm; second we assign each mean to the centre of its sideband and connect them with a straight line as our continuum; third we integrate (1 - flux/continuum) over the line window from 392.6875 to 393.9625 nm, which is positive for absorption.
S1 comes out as 0.56 nm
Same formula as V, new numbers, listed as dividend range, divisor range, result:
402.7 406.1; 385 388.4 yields 2.15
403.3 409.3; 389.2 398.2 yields 1.80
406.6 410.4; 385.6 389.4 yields 2.12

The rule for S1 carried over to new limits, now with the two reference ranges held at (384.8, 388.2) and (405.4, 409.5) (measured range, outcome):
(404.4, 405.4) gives -0.067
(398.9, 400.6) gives -0.280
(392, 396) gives 0.779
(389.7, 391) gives -0.214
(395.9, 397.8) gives 0.670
